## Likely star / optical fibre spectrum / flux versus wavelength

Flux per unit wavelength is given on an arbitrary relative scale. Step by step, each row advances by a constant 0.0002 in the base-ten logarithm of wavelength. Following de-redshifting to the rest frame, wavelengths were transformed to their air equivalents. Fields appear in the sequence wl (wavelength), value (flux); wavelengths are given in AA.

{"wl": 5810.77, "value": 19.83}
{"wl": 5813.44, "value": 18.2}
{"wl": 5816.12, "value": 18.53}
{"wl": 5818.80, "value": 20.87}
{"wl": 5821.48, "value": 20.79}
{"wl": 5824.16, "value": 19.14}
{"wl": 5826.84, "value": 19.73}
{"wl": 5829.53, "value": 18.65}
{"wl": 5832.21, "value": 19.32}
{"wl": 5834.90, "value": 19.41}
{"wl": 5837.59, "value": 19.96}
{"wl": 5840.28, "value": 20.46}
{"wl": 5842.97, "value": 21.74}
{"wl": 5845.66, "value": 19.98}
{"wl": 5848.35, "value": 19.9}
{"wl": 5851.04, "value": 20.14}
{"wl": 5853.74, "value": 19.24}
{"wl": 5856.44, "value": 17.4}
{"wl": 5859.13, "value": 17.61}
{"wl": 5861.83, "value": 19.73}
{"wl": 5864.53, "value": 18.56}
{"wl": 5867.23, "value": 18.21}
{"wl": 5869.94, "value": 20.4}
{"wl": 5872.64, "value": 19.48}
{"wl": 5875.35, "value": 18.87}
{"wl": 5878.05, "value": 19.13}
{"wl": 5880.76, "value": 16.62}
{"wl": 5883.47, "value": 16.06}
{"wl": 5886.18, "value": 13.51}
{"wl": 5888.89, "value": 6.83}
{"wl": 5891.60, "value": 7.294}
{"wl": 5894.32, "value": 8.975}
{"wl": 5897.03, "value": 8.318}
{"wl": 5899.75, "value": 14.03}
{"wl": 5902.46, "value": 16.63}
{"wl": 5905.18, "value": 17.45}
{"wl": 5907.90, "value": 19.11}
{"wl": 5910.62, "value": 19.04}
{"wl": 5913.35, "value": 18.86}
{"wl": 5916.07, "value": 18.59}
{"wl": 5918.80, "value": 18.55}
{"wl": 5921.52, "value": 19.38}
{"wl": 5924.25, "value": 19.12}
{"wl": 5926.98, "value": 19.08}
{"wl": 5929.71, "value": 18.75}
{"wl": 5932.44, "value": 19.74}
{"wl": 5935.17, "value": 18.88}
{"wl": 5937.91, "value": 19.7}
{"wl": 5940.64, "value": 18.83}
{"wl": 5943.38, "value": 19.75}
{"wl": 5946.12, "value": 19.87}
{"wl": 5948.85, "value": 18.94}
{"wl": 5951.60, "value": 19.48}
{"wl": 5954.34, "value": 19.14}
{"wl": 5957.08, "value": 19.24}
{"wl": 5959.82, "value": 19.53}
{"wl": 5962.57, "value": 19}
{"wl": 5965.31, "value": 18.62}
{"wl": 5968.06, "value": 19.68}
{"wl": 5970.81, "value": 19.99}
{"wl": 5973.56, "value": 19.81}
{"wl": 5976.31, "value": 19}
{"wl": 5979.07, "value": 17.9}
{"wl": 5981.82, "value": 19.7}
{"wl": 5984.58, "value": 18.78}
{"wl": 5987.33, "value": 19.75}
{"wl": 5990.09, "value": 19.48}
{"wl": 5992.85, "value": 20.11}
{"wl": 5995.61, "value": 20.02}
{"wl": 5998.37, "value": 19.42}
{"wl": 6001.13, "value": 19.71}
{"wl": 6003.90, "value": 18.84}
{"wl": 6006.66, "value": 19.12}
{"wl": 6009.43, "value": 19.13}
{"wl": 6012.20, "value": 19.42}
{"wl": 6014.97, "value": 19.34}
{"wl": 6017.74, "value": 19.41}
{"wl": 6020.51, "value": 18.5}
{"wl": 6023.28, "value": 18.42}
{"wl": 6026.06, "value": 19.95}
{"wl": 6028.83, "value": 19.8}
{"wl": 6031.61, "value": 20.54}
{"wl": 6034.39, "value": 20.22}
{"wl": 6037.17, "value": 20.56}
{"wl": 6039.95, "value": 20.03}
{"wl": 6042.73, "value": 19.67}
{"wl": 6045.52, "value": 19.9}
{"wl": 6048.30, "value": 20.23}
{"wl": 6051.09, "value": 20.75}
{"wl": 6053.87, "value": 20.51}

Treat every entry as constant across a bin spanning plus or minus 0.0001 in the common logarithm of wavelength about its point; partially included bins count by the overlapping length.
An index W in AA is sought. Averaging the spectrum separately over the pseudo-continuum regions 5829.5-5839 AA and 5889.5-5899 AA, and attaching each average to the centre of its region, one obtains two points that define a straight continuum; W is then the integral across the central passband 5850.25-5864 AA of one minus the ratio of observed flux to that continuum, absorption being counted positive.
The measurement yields -3.2 AA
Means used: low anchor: 19.4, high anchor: 8.46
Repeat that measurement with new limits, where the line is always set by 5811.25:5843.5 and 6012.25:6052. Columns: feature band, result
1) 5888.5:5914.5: 7.7 AA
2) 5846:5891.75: 5.6 AA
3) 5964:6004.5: 0.7 AA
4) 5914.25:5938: 0.8 AA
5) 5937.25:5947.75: 0.1 AA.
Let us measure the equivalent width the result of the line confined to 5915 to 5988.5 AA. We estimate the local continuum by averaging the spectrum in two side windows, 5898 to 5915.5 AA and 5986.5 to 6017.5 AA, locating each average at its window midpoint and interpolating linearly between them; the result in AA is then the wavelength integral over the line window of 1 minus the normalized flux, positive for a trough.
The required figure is -3.46 AA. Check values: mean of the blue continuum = 17.4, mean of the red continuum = 19.5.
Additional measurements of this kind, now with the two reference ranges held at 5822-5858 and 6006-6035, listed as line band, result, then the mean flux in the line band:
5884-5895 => 5.6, 9.68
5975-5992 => 0.3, 19.1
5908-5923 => 0.5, 18.9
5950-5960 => 0.1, 19.3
